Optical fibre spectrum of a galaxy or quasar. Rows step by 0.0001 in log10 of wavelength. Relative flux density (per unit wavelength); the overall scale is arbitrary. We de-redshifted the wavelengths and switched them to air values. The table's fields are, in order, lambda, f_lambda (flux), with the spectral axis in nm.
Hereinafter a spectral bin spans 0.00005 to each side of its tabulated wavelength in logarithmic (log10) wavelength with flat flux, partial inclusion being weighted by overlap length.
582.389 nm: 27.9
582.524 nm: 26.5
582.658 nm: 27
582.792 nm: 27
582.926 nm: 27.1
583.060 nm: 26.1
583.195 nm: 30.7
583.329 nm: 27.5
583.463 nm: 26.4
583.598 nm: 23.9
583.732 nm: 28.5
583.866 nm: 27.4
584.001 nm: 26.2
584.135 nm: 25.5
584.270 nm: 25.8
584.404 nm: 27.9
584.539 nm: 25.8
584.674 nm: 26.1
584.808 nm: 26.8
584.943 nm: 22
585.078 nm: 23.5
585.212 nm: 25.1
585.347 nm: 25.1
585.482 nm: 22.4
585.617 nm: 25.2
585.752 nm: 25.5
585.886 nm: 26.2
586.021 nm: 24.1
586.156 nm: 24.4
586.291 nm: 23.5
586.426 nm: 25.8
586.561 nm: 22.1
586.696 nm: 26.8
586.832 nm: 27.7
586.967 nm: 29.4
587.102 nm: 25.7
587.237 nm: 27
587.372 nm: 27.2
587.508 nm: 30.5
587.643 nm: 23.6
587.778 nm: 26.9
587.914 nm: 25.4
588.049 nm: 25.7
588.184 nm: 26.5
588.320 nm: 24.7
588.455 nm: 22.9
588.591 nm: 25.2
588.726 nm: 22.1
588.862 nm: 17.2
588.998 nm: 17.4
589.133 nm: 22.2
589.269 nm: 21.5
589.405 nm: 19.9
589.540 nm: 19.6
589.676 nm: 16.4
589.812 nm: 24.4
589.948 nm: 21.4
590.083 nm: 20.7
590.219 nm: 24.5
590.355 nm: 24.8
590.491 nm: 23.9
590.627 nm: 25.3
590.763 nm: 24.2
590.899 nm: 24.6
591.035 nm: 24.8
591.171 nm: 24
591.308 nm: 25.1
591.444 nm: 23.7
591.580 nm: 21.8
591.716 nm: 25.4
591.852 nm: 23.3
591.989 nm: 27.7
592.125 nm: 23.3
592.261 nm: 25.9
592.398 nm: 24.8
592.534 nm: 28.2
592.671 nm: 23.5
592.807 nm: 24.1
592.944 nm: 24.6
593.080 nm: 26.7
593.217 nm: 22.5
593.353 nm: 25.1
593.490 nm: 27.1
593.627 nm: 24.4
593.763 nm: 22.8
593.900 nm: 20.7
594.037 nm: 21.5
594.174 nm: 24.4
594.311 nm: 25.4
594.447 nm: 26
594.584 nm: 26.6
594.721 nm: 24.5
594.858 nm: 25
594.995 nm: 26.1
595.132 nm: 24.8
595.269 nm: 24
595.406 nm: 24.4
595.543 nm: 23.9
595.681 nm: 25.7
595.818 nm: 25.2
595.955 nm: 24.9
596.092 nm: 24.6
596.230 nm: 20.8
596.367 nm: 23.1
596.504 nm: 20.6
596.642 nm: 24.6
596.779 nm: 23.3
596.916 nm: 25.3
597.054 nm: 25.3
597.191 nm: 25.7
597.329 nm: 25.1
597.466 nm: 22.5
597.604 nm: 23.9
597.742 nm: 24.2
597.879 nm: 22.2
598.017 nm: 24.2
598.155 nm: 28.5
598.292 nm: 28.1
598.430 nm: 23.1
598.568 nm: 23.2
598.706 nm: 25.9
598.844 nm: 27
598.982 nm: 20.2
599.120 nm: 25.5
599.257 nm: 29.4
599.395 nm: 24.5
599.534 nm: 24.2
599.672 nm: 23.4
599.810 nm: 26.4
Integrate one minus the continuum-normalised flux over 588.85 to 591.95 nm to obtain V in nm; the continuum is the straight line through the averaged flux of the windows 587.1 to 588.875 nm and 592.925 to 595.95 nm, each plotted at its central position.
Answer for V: 0.30 nm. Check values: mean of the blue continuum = 25.3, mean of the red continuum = 24.6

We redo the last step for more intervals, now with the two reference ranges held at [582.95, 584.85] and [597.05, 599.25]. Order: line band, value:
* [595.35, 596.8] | 0.08 nm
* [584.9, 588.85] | 0.18 nm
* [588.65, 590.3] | 0.34 nm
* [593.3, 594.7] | 0.05 nm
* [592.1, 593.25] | 0.03 nm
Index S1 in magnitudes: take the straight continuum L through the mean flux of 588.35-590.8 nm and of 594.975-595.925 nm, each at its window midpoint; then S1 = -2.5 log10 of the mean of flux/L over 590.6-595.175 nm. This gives -0.05 mag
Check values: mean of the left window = 21.9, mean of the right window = 24.8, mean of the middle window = 24.6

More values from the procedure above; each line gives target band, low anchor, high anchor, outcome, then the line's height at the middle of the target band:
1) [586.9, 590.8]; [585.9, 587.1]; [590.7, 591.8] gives 0.054 mag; 24.9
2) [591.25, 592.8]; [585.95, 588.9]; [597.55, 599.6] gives 0.016 mag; 25.1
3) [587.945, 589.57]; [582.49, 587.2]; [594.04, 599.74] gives 0.149 mag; 25.5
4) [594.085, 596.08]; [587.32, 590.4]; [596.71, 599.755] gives -0.037 mag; 24.2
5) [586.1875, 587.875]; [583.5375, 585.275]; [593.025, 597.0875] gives -0.038 mag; 25.4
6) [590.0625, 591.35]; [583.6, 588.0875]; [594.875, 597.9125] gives 0.032 mag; 25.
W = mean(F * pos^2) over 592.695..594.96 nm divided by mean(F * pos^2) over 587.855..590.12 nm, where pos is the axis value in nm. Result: 1.1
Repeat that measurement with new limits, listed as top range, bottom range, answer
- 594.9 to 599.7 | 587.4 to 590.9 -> 1.09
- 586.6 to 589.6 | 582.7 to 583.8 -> 0.91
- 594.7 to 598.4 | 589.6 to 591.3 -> 1.07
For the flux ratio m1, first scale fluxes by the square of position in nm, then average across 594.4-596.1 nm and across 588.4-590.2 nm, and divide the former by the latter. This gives 1.2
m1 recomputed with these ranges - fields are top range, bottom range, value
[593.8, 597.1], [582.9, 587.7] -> 0.96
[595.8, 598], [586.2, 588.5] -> 0.95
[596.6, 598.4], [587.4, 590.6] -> 1.11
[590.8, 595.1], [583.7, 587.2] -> 0.99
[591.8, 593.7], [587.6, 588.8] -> 1.03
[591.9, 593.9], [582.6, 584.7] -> 0.96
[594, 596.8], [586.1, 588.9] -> 0.99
